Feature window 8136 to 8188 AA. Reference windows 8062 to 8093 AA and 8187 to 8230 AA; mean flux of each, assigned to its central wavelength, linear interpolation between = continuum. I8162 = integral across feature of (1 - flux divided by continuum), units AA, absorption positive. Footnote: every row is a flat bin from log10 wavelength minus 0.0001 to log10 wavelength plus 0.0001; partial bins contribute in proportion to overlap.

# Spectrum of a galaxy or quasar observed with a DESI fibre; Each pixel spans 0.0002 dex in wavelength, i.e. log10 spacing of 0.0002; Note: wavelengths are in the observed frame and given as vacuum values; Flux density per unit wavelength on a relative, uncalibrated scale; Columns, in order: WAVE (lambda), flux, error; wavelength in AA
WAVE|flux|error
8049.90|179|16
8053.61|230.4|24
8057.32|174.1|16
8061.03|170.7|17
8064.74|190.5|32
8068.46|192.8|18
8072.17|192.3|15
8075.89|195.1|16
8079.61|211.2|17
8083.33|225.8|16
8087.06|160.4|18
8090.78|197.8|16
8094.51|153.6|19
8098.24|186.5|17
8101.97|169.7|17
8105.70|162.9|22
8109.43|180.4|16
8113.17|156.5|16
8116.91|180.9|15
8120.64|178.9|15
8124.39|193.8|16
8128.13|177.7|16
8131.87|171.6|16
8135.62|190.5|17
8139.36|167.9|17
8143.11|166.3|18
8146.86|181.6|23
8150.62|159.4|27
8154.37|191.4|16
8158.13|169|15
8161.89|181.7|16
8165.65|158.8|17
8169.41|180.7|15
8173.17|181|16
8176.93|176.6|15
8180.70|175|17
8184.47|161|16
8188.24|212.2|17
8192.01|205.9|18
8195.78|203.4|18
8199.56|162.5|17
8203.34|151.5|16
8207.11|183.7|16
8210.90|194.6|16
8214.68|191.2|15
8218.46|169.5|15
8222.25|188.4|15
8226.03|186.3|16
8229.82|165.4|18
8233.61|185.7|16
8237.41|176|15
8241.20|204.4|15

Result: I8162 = 3.7 AA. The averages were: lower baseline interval 195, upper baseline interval 185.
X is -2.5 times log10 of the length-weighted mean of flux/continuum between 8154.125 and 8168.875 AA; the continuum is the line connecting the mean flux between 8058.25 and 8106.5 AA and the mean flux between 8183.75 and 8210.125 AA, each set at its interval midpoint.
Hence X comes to 0.066 mag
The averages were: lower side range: 186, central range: 174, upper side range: 184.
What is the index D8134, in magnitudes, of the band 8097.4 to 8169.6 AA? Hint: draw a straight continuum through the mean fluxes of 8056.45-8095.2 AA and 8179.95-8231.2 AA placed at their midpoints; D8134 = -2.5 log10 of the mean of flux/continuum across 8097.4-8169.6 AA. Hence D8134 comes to 0.07 mag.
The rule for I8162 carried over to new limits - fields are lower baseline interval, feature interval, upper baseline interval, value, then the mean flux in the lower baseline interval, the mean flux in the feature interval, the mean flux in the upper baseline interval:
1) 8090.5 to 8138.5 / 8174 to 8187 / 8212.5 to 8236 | 0.4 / 176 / 174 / 181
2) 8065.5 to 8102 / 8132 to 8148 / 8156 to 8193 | 0.7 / 189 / 176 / 180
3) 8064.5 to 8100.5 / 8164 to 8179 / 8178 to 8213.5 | 0.8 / 190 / 175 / 183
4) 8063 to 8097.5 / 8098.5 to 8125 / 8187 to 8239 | 2.0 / 191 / 175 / 184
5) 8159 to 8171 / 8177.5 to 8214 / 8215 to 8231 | -1.4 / 173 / 183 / 179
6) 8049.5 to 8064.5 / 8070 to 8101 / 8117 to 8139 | -0.6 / 190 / 190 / 181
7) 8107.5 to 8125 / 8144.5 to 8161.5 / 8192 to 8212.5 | 0.3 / 177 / 176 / 181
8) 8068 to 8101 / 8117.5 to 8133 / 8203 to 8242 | 0.6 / 190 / 181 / 182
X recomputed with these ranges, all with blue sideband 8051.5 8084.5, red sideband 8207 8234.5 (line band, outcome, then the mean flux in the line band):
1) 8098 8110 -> 0.13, 173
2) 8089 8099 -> 0.10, 178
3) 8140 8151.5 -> 0.12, 170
